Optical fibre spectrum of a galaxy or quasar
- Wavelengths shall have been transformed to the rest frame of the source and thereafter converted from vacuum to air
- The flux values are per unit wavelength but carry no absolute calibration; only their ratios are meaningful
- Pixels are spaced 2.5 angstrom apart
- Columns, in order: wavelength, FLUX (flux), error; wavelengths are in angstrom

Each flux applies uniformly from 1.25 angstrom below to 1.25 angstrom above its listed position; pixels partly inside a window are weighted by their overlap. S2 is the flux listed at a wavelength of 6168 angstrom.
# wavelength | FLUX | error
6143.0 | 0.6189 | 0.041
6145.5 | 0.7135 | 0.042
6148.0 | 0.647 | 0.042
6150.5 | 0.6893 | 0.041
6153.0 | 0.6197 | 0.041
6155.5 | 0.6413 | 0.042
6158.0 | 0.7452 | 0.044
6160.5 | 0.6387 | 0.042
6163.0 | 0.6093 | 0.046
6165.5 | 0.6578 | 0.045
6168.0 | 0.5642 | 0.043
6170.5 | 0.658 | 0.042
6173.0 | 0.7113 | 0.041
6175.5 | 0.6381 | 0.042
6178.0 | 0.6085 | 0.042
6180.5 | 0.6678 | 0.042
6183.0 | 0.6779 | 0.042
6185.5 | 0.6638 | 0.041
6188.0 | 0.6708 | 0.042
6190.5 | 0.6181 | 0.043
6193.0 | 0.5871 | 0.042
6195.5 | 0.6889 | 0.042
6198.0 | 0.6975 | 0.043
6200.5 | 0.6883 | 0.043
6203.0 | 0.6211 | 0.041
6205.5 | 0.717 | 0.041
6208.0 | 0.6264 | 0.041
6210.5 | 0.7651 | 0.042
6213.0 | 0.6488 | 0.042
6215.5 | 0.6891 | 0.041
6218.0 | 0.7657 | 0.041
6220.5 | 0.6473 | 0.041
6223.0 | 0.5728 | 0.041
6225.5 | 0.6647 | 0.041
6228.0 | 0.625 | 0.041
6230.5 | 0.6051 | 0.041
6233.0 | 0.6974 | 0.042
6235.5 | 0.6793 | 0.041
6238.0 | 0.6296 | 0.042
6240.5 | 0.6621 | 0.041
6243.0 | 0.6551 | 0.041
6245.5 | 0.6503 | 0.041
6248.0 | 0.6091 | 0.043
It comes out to 0.5642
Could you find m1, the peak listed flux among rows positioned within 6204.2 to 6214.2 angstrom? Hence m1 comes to 0.7651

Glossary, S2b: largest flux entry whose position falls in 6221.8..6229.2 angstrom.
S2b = 0.6647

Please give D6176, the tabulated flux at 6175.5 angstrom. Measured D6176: 0.6381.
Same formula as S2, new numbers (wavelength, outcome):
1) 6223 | 0.5728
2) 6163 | 0.6093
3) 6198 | 0.6975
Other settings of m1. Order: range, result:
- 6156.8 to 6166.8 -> 0.7452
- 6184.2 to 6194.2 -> 0.6708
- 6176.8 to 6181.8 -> 0.6678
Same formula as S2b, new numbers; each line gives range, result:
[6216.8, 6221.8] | 0.7657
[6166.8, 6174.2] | 0.7113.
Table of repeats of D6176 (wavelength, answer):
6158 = 0.7452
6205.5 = 0.717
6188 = 0.6708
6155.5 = 0.6413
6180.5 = 0.6678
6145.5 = 0.7135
